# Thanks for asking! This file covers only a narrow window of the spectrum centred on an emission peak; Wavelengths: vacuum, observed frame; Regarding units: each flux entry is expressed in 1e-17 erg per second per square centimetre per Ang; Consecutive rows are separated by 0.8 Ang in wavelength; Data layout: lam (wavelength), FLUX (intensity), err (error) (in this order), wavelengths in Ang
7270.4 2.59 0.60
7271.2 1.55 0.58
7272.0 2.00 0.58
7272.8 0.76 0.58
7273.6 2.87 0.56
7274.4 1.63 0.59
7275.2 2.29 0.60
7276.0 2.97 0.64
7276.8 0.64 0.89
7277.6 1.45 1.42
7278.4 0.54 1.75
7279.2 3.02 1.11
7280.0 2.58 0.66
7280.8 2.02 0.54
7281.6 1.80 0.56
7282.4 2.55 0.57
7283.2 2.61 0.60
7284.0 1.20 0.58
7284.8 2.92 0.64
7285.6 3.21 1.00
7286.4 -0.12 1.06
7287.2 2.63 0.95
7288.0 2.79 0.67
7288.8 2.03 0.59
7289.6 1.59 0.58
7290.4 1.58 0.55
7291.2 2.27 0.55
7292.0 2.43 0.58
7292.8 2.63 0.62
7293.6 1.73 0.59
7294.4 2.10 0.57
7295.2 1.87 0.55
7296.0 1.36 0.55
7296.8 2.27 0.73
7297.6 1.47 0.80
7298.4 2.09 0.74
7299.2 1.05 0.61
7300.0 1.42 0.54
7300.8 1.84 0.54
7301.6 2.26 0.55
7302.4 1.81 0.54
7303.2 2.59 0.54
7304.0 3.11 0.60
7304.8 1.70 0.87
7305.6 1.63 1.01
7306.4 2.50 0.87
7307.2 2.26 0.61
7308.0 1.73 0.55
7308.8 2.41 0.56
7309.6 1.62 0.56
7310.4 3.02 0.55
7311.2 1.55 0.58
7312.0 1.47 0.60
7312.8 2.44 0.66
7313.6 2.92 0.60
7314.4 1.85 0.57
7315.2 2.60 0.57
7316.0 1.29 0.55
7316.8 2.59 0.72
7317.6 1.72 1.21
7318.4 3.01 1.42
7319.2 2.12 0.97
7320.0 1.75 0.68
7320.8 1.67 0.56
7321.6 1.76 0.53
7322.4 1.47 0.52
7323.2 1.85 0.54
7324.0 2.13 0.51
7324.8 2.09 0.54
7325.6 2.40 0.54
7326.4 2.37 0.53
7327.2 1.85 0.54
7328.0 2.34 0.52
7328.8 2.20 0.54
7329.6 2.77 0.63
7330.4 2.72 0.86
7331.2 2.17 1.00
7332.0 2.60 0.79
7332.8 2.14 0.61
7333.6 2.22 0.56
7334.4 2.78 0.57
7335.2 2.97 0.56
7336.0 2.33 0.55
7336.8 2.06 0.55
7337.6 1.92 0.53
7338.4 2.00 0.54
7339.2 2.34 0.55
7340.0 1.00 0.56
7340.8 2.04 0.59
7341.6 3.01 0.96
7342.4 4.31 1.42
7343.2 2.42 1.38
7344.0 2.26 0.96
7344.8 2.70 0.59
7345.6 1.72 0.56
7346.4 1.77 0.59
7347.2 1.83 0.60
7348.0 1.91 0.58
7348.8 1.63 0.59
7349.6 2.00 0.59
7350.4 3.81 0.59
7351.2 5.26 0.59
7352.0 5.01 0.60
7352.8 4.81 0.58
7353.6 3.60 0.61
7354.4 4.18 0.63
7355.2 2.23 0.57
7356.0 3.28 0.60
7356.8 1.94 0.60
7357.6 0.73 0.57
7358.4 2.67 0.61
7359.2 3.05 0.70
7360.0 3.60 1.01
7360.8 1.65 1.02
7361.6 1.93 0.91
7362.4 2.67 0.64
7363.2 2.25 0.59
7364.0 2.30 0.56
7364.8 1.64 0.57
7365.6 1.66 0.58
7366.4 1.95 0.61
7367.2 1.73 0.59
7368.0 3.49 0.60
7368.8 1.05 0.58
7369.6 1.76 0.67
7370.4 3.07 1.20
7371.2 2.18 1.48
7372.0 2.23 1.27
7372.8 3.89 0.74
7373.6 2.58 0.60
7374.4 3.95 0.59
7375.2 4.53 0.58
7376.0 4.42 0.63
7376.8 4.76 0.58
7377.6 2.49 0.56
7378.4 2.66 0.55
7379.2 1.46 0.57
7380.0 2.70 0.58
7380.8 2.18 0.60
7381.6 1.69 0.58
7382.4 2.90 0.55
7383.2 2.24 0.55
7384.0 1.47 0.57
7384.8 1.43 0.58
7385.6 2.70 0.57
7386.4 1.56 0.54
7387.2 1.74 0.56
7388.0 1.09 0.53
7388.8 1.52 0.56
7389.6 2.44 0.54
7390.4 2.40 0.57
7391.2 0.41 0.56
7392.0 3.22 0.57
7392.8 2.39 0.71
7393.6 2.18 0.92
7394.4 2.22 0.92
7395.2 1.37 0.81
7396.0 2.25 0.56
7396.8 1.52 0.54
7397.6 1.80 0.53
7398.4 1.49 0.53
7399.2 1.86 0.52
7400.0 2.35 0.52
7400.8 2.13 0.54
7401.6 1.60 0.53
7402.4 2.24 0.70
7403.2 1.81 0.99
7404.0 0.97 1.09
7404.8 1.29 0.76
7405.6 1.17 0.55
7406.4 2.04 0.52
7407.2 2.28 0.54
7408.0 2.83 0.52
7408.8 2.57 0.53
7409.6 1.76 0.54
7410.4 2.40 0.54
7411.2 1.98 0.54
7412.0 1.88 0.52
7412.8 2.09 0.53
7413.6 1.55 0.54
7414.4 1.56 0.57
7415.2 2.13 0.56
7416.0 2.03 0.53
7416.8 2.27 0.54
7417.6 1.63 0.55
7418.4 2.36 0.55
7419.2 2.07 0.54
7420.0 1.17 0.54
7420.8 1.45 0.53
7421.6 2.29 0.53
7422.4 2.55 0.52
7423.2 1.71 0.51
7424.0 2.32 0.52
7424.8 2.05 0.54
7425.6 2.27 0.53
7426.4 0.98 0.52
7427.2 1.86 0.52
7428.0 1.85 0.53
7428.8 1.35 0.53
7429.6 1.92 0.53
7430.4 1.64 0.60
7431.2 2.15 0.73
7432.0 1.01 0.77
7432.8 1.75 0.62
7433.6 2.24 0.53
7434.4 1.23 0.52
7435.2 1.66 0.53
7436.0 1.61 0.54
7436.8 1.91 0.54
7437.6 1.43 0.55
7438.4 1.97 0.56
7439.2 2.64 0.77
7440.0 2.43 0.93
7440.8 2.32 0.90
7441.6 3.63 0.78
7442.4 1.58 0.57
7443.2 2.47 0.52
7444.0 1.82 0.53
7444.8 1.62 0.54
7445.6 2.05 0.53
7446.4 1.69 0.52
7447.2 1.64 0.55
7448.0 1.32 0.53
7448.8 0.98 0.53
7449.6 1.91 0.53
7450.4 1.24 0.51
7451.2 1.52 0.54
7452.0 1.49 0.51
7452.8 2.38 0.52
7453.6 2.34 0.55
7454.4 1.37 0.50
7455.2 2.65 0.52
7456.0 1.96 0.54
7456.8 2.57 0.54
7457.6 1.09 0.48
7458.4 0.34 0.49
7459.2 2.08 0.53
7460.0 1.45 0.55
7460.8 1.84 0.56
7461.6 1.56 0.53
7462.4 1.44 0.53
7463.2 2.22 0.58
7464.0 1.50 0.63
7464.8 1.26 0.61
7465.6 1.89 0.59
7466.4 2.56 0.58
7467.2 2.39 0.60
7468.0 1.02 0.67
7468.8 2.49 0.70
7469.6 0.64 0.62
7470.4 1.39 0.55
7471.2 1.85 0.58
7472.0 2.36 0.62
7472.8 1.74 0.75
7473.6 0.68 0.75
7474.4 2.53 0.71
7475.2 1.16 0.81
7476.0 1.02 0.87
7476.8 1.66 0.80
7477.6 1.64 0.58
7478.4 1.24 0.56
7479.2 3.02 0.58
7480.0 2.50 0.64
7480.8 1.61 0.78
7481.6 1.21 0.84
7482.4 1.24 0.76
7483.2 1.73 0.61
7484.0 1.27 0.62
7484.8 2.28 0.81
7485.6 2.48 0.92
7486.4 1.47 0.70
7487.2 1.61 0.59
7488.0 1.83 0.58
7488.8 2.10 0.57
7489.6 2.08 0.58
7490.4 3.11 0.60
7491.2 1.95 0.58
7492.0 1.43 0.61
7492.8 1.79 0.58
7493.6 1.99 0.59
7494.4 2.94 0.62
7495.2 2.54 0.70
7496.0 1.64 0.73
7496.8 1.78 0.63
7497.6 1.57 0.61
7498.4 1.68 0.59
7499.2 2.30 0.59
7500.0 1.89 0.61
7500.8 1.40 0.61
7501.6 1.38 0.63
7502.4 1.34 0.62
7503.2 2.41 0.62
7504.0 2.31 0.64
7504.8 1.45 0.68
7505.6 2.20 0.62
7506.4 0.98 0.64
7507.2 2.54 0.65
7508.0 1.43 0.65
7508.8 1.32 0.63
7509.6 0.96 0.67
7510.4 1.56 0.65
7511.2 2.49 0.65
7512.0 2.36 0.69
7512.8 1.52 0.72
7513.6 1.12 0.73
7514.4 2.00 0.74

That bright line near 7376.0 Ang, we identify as [N II] 6583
